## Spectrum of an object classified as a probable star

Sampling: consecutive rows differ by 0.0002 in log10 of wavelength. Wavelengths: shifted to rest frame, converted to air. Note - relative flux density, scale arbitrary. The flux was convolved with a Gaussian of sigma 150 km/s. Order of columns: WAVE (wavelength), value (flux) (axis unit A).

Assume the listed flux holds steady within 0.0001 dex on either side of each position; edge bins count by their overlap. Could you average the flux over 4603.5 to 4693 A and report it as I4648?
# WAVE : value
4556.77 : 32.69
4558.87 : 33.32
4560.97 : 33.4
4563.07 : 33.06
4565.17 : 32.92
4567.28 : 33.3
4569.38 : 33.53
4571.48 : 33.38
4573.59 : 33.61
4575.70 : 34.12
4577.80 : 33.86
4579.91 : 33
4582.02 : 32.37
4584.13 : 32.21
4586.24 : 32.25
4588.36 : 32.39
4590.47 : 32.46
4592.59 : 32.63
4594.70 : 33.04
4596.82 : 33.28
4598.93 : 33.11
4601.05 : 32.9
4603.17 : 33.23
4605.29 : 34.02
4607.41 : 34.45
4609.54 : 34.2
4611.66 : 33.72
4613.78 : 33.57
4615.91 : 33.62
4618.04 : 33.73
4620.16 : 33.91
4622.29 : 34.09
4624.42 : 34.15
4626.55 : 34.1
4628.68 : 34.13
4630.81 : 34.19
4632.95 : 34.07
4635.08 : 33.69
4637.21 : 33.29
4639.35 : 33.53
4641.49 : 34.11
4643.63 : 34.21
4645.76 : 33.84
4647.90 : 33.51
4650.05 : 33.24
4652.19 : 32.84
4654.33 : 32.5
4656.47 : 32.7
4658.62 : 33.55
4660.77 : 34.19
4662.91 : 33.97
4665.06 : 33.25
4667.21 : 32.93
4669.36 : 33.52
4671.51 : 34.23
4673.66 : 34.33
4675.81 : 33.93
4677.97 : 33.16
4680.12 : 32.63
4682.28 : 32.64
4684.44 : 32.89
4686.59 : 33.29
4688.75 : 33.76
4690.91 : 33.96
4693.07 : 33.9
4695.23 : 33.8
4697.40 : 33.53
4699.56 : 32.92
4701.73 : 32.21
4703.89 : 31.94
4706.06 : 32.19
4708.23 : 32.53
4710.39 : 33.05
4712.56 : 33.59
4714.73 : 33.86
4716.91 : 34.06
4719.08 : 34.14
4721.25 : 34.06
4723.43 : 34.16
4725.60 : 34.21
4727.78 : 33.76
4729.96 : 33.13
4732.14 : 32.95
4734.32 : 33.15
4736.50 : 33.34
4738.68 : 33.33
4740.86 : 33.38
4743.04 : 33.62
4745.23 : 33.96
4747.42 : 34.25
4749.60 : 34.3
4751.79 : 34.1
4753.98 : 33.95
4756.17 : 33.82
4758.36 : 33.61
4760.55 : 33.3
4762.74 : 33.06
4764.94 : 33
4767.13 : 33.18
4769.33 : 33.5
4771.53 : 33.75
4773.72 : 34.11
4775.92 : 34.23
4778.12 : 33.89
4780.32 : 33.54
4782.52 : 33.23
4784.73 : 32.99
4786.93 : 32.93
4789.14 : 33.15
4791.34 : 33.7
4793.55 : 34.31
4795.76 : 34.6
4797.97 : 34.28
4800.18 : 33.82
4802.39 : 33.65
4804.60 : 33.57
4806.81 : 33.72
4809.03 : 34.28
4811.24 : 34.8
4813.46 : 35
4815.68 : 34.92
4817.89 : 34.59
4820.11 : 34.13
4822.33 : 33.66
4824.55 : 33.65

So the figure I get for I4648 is 33.6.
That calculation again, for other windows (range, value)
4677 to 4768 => 33.4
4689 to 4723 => 33.3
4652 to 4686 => 33.3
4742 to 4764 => 33.8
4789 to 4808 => 33.9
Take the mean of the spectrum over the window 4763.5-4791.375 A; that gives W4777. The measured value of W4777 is 33.5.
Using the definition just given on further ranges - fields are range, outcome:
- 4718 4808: 33.7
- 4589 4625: 33.5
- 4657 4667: 33.6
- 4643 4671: 33.4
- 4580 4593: 32.4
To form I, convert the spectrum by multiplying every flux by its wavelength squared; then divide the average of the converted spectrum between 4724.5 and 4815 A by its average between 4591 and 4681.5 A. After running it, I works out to 1.06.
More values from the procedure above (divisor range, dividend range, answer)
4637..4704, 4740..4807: 1.05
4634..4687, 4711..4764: 1.04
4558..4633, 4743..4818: 1.10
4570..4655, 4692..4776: 1.05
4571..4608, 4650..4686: 1.04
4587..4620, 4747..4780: 1.08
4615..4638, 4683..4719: 1.01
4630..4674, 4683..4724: 1.01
